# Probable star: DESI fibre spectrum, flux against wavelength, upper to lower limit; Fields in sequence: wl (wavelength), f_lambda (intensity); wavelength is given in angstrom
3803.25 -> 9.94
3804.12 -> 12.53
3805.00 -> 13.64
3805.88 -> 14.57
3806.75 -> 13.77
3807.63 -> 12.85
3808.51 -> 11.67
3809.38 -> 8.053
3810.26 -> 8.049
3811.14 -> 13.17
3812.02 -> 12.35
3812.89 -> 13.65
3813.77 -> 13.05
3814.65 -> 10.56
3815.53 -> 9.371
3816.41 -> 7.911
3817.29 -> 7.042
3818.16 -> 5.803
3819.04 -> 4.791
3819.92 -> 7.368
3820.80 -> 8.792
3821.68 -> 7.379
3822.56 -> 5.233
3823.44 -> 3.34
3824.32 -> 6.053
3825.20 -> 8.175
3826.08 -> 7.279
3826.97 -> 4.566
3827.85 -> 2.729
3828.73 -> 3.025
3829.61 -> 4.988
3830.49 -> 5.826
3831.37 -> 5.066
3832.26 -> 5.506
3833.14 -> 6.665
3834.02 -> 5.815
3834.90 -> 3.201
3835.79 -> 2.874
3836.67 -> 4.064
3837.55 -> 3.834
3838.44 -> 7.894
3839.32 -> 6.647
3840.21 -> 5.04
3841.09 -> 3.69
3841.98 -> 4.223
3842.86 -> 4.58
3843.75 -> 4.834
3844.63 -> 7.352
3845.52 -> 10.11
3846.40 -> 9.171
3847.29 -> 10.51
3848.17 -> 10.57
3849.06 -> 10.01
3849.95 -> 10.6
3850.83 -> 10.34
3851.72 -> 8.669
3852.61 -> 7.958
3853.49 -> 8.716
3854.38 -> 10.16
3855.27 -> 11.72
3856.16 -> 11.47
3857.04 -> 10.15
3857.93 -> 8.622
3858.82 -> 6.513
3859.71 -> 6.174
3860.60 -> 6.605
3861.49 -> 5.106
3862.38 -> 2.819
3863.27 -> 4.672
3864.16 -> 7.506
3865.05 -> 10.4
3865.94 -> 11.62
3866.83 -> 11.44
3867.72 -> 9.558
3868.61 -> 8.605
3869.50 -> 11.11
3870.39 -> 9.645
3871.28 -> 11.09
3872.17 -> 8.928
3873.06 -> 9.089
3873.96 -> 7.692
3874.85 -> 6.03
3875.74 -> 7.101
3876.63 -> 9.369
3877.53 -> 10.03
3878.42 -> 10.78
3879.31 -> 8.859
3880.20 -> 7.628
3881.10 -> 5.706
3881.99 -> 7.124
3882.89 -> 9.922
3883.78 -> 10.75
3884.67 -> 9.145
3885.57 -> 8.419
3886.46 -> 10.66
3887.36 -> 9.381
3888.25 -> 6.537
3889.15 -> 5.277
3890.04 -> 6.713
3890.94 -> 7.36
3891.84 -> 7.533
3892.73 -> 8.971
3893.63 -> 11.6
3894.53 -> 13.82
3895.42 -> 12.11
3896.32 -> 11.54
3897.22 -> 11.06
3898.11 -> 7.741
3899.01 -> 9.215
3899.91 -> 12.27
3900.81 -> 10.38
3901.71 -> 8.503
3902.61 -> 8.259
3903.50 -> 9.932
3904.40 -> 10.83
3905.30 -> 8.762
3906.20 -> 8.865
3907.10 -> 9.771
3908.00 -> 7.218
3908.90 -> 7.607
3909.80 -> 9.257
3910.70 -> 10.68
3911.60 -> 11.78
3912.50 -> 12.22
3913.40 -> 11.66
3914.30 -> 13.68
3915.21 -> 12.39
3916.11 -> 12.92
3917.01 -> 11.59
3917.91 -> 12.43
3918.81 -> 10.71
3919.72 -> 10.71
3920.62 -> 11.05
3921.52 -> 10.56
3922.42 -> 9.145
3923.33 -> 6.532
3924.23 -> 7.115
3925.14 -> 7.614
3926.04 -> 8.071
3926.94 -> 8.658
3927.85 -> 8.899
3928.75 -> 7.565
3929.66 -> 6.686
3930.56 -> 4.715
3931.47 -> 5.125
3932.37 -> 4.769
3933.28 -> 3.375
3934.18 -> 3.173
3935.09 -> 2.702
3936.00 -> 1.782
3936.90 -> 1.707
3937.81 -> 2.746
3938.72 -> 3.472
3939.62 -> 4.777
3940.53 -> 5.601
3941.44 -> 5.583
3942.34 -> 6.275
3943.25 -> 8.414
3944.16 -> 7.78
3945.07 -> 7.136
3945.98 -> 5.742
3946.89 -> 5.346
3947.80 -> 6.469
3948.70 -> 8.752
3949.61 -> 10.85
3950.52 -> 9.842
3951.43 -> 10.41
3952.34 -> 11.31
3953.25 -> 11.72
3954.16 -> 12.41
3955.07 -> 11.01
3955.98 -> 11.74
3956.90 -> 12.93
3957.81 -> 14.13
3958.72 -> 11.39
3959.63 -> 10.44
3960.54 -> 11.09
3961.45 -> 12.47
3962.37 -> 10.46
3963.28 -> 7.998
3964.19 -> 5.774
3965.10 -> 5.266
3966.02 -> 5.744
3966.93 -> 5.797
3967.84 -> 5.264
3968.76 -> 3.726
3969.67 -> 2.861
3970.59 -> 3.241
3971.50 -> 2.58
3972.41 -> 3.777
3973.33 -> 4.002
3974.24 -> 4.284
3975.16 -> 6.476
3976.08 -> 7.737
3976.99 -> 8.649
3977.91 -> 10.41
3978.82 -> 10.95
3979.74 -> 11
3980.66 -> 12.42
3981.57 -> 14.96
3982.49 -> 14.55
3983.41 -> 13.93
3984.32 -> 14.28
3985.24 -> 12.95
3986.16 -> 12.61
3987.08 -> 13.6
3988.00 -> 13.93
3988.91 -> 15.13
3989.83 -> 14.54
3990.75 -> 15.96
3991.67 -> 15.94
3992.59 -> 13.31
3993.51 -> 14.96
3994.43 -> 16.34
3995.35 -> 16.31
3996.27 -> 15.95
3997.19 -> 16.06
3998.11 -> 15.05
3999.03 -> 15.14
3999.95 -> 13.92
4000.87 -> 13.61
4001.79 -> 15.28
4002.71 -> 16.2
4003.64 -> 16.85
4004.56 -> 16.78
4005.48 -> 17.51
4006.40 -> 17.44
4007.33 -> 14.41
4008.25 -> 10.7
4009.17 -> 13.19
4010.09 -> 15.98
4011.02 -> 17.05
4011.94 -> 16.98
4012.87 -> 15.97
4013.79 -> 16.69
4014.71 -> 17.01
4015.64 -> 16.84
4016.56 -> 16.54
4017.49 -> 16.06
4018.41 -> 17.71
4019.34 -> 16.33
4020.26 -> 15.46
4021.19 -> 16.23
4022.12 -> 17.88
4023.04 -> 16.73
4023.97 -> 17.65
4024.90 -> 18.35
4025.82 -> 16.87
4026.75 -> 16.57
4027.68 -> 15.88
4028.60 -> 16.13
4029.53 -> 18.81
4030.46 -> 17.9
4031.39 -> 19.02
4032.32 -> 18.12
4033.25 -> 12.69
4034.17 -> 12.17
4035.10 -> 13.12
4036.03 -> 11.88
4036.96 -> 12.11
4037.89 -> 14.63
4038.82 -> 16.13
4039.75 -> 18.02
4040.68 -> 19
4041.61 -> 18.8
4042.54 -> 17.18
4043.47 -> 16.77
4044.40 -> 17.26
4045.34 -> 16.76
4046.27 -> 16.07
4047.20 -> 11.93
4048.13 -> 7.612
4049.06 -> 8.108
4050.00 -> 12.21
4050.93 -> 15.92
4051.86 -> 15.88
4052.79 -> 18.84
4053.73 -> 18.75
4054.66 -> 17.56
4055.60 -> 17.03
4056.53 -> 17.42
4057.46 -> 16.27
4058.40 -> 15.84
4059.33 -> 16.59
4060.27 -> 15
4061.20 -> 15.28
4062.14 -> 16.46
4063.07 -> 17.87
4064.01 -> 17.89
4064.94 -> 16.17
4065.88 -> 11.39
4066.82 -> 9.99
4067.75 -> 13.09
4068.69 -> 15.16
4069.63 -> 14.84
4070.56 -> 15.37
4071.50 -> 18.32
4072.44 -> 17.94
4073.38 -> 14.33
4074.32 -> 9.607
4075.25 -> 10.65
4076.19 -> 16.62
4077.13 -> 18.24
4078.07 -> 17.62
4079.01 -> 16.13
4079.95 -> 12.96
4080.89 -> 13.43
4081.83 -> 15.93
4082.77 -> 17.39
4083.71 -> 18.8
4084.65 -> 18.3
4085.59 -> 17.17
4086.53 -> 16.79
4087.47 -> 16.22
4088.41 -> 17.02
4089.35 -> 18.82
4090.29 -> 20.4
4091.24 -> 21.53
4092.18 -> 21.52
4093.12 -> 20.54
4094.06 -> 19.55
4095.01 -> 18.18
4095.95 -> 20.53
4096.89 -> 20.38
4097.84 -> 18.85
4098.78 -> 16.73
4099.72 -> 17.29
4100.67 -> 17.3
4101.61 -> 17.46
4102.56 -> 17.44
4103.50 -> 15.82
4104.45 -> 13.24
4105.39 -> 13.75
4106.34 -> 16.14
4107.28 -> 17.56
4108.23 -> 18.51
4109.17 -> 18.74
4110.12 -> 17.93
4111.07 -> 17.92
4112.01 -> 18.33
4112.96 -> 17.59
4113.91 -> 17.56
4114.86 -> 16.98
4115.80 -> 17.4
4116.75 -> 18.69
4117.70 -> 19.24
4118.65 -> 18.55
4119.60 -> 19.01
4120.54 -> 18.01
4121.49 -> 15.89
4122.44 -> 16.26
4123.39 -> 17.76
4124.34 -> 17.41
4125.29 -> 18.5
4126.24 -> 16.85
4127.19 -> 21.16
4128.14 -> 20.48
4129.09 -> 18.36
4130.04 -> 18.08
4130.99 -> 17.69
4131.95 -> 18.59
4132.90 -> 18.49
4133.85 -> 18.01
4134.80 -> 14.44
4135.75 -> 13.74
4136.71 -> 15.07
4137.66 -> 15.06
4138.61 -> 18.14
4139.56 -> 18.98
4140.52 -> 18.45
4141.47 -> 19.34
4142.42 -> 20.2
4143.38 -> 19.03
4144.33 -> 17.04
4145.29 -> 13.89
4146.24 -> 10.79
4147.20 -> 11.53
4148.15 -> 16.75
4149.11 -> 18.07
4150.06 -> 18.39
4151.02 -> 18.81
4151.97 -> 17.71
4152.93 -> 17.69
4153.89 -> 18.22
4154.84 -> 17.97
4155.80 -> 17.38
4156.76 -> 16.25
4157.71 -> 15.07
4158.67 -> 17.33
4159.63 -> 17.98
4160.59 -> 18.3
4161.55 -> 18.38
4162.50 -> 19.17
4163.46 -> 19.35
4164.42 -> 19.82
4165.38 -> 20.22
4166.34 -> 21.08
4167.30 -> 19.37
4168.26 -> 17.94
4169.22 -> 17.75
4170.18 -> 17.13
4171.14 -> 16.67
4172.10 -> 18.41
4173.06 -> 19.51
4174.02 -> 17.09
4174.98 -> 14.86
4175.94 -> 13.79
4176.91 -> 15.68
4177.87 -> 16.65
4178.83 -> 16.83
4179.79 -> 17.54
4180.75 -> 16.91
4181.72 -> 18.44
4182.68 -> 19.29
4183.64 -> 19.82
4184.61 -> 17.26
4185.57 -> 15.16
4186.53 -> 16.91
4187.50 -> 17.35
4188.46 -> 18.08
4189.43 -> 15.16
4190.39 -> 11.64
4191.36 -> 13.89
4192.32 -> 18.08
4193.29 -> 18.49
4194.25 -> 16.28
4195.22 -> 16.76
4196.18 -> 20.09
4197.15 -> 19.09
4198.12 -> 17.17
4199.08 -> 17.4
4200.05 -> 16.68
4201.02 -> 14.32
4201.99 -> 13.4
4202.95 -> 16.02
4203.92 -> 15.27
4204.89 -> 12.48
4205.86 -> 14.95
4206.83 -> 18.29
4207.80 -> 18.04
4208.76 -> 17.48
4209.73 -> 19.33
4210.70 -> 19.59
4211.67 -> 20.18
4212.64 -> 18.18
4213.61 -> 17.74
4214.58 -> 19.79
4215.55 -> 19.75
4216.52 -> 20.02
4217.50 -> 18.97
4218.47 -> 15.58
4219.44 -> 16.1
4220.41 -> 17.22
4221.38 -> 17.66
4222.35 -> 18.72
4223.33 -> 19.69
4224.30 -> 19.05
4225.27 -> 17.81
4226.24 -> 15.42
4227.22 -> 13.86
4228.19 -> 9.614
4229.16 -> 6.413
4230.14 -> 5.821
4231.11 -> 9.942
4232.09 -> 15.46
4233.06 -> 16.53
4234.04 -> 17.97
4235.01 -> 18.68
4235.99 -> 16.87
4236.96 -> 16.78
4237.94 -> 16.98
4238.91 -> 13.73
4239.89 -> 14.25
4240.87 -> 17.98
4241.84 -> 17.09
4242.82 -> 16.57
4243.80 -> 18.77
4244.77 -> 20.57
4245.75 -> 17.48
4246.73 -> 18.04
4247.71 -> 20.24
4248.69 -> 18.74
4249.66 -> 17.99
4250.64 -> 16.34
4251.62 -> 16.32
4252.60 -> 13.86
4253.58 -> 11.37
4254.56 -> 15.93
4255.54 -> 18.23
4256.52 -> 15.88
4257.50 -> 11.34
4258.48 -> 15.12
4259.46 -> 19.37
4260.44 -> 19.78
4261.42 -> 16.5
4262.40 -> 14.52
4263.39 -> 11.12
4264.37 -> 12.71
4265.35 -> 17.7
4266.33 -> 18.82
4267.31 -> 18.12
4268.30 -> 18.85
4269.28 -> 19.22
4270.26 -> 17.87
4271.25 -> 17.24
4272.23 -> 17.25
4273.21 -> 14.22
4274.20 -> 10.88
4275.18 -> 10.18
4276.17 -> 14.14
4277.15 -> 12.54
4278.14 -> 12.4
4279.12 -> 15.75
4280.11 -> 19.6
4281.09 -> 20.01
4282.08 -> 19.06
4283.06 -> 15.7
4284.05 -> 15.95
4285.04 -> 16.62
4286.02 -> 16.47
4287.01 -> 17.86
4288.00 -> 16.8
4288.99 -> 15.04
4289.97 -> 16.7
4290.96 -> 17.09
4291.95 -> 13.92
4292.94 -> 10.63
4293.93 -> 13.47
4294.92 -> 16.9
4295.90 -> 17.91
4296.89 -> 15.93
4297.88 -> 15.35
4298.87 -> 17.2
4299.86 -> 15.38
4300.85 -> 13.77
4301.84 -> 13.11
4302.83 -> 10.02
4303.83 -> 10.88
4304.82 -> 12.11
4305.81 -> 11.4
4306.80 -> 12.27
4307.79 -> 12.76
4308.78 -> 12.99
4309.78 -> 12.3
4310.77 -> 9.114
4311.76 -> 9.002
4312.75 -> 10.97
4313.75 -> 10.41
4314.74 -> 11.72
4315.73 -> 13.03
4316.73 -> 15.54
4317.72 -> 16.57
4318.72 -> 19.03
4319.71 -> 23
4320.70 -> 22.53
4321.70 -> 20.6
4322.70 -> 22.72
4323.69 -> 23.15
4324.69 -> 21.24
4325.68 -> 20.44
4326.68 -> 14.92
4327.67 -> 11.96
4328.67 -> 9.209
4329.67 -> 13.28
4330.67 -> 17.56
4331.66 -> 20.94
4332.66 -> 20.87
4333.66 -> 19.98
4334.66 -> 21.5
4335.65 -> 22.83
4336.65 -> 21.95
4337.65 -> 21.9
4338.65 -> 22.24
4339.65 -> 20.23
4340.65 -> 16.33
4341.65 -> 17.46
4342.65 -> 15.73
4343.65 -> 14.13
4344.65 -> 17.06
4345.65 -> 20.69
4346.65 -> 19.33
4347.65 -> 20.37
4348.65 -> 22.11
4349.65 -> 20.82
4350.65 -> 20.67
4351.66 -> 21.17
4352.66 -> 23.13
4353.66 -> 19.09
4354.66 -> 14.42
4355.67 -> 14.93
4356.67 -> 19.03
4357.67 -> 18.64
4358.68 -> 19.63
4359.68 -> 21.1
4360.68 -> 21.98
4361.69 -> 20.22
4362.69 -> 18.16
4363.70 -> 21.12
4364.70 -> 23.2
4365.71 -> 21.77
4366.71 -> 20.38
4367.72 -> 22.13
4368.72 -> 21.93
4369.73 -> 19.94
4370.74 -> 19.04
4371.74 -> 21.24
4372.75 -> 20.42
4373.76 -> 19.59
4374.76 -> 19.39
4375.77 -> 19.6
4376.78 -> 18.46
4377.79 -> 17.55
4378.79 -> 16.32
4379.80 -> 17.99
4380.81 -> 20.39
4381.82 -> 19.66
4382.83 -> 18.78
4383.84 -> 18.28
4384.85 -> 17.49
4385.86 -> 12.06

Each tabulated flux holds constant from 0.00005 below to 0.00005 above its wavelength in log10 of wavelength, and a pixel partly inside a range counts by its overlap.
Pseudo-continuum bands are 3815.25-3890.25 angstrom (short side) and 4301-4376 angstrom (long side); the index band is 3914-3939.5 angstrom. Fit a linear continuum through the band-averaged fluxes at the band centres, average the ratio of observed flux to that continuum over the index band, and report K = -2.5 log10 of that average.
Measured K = 0.21 mag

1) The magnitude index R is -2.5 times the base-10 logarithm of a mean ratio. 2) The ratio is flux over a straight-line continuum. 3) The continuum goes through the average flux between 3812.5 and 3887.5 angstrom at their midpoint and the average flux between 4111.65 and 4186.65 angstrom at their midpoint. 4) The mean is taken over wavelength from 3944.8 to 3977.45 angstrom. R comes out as 0.37 mag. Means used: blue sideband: 7.72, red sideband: 17.6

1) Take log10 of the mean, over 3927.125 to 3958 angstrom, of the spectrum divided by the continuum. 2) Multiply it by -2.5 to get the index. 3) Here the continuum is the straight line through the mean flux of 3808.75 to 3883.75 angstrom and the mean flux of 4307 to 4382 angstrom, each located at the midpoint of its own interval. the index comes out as 0.35 mag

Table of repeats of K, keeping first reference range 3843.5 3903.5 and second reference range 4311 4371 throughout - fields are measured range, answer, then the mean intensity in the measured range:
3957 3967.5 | 0.17 mag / 9.23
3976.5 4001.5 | -0.22 mag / 13.9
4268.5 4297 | 0.11 mag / 15.8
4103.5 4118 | -0.23 mag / 17.2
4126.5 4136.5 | -0.23 mag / 17.8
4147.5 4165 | -0.20 mag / 17.9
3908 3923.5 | -0.11 mag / 10.8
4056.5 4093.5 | -0.23 mag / 16.3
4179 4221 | -0.09 mag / 17.2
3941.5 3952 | 0.31 mag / 7.87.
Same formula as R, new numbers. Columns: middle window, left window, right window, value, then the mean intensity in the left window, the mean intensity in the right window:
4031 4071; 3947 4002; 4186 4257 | -0.21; 10.8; 16.6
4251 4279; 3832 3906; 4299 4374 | 0.06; 8.36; 17.8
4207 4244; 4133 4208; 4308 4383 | 0.06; 17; 18.5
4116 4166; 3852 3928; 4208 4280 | -0.23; 9.27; 16.3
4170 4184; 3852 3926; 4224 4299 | -0.20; 9.29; 15.8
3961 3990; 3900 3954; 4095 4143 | 0.18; 8.21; 17.7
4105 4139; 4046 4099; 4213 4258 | -0.08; 16.2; 16.3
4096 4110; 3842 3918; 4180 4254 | -0.21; 9.2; 16.7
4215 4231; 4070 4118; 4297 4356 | 0.10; 17.3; 16.9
